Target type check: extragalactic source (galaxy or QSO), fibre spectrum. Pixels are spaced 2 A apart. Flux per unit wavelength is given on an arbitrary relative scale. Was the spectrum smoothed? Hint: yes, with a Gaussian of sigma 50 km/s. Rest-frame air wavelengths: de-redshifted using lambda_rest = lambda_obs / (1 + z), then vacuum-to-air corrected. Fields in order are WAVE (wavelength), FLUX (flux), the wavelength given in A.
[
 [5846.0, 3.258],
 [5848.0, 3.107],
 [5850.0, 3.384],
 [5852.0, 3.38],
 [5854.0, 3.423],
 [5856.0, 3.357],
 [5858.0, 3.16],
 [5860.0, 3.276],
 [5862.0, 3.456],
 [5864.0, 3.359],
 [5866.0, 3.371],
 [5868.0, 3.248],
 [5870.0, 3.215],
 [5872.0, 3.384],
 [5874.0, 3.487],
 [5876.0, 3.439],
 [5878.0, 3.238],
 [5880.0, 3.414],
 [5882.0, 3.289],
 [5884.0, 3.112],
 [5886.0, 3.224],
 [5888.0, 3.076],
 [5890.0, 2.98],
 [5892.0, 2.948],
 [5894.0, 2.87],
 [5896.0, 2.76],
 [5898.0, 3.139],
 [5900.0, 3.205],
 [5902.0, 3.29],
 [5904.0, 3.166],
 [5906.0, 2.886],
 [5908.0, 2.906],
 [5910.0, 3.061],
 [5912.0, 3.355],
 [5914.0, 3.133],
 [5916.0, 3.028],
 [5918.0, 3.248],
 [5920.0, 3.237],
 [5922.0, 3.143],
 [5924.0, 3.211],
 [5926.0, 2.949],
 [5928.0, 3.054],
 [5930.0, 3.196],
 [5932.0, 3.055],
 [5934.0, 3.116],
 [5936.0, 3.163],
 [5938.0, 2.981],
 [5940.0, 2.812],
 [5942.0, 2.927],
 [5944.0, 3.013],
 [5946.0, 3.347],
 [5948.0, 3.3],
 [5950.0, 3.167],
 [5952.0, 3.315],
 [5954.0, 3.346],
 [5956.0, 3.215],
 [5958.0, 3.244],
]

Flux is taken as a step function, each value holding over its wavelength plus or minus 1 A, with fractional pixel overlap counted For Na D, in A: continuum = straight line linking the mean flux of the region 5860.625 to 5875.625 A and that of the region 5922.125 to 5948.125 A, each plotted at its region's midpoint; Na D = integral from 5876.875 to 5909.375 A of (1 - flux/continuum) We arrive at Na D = 1.6 A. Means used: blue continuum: 3.36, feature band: 3.09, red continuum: 3.08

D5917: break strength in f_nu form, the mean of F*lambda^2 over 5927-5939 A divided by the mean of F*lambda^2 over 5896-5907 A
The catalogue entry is 1.01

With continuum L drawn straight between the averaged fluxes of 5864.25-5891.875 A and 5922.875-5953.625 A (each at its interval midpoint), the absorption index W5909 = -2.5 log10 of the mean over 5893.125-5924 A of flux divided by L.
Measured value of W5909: 0.03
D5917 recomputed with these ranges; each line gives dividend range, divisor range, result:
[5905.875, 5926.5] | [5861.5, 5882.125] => 0.94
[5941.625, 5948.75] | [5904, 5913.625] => 1.04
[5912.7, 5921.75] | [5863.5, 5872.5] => 0.97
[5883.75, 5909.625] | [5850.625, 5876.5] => 0.92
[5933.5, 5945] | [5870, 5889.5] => 0.93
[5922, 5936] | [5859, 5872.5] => 0.95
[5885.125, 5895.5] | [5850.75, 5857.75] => 0.90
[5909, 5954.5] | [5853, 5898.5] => 0.99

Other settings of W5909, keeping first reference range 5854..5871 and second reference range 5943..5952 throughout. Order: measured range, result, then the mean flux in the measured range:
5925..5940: 0.06 mag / 3.06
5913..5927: 0.04 mag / 3.14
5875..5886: 0.00 mag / 3.29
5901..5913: 0.05 mag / 3.11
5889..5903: 0.09 mag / 3.03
